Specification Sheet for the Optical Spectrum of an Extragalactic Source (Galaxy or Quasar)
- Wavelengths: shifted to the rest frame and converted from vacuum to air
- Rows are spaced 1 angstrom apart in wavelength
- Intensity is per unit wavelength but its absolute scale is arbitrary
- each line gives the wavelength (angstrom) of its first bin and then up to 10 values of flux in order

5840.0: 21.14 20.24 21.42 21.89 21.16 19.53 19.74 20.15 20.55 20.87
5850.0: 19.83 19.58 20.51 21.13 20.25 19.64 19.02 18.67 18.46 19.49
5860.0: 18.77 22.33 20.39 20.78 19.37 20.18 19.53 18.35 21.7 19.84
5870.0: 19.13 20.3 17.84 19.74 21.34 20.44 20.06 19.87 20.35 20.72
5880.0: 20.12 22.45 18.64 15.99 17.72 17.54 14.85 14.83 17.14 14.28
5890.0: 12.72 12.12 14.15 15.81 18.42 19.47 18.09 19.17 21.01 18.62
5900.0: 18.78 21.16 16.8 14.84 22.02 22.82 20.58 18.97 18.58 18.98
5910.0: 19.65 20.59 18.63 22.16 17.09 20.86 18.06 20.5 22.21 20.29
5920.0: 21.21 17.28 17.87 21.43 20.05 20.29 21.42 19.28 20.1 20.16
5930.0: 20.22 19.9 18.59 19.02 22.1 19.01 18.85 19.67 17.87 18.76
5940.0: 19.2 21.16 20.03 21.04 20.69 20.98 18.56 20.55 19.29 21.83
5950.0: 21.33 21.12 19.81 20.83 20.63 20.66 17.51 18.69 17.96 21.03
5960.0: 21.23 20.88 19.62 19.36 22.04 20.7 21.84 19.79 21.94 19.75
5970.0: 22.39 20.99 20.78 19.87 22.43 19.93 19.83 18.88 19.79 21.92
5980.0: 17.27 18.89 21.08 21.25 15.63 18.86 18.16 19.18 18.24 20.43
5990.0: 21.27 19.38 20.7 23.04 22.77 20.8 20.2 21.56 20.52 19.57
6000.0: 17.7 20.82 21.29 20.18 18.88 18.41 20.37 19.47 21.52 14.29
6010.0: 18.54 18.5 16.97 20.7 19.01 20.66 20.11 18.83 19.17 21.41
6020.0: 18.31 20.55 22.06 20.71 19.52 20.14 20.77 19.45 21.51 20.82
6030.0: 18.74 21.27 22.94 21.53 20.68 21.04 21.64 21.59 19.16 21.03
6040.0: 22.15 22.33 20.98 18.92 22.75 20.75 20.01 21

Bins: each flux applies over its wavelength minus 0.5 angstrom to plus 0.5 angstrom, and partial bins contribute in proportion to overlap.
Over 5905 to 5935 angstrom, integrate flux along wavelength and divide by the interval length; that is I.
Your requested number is 19.9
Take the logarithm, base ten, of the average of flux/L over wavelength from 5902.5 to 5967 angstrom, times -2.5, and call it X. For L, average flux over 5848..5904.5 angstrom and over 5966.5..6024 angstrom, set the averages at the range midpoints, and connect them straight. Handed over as -0.03 mag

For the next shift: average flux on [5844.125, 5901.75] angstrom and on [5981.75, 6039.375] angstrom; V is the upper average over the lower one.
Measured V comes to 1.06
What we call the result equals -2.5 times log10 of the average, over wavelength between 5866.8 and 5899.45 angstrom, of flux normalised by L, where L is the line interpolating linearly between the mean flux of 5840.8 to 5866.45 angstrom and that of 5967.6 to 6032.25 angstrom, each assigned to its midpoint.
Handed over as 0.10 mag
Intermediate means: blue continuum 20.1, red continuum 20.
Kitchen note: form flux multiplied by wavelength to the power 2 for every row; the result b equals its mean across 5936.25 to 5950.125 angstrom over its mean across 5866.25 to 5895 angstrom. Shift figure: 1.1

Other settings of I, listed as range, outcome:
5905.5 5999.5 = 20.1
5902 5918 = 19.6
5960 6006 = 20.2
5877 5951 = 19.1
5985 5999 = 20.4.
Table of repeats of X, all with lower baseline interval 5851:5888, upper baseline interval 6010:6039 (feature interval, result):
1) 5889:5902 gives 0.133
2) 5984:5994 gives 0.012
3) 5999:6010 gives 0.049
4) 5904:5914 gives -0.023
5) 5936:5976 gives -0.022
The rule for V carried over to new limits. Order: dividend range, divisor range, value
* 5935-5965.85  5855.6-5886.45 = 1.03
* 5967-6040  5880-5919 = 1.10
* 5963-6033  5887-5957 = 1.04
